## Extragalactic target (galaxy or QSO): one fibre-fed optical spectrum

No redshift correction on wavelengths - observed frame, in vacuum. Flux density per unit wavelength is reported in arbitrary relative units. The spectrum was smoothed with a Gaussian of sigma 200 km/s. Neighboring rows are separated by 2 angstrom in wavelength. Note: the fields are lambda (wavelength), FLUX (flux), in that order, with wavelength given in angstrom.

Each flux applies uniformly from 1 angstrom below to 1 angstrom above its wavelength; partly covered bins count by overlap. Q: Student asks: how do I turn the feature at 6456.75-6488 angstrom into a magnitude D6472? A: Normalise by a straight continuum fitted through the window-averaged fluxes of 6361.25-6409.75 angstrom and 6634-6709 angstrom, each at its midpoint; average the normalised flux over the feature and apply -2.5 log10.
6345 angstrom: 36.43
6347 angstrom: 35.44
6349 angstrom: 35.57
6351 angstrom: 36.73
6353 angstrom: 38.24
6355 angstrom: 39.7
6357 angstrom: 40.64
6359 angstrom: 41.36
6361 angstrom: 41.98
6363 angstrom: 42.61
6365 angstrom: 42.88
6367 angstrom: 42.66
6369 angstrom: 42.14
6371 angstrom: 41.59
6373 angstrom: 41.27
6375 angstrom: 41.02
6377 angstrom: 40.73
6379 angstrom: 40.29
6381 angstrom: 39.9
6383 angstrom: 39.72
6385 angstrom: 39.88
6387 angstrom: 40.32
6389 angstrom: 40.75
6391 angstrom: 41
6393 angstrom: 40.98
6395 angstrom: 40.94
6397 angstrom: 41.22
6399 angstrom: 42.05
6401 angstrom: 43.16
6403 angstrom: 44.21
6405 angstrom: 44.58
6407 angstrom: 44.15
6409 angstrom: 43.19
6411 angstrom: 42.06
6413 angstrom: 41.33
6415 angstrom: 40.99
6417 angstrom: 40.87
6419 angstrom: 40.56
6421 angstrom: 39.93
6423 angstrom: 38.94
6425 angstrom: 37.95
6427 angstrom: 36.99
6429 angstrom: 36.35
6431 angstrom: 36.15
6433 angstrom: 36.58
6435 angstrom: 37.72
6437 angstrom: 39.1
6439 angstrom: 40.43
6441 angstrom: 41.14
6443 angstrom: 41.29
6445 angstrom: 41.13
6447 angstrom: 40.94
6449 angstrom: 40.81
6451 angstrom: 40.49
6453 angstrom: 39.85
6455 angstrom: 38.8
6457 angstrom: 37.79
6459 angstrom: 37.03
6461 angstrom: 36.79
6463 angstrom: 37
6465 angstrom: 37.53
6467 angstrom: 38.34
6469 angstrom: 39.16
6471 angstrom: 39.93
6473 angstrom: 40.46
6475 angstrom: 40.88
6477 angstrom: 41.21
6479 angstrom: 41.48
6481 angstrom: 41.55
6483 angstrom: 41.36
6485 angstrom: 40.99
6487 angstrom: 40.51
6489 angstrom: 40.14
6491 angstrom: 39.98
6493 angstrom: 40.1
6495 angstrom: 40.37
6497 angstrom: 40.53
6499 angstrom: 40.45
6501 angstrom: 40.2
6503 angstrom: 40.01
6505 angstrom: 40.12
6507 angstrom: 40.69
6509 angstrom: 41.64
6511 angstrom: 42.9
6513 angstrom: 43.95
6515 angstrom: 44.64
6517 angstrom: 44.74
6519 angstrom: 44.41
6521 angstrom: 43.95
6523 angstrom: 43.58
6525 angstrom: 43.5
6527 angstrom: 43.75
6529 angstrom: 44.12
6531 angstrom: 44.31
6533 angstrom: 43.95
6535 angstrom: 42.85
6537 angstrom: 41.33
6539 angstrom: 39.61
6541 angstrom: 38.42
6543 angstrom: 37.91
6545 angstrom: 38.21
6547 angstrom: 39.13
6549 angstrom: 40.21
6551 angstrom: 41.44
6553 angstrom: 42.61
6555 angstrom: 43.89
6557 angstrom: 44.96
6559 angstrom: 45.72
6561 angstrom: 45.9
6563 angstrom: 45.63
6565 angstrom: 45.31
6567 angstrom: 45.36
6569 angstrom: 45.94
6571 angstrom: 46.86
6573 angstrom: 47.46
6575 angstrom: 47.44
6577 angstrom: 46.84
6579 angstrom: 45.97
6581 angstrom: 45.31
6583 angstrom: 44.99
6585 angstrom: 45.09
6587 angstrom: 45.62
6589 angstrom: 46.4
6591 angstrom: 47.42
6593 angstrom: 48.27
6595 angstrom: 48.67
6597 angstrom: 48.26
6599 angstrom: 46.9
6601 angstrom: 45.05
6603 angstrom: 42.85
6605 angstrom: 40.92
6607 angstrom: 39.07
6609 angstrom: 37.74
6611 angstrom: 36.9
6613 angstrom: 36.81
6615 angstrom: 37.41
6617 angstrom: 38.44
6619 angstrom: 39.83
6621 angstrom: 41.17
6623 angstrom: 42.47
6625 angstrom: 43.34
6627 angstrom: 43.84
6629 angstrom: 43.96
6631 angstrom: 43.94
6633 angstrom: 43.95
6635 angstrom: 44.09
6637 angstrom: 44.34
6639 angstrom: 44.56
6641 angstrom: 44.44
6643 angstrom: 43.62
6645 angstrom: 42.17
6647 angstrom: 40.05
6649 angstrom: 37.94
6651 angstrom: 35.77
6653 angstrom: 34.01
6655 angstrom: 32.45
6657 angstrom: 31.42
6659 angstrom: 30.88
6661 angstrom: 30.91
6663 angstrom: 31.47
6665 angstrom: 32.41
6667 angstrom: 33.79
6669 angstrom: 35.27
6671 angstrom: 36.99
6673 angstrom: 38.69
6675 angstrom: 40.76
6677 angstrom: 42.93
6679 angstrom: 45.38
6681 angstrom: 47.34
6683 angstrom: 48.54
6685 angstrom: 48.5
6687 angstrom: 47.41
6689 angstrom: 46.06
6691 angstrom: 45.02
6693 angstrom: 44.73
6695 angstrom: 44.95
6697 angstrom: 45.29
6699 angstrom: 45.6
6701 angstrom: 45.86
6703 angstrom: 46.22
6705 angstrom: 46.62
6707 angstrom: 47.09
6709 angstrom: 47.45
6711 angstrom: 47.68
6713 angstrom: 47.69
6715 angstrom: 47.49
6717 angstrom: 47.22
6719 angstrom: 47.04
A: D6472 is 0.05 mag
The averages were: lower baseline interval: 41.7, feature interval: 39.5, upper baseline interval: 41.3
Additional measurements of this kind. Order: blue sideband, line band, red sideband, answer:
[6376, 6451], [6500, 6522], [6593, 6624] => -0.036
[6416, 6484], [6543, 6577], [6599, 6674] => -0.126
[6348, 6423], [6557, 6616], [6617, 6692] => -0.100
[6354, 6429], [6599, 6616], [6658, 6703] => 0.035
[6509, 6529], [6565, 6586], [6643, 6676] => -0.140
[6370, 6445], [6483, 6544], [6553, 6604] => 0.054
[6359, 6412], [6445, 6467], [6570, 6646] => 0.096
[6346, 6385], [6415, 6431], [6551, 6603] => 0.081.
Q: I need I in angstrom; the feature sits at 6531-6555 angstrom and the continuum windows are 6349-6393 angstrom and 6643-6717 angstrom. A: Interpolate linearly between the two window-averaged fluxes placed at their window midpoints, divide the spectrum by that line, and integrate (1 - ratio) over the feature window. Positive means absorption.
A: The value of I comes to 0.20 angstrom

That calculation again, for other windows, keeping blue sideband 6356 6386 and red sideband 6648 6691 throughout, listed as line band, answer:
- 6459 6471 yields 0.8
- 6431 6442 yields 0.5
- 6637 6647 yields -1.2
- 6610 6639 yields -1.9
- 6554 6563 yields -1.3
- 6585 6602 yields -3.3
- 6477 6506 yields -0.3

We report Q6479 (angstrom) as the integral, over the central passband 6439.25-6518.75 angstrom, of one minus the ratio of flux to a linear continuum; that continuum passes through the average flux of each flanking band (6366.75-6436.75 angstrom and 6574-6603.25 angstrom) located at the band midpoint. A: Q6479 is 4.69 angstrom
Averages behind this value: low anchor 40.6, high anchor 46.4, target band 40.5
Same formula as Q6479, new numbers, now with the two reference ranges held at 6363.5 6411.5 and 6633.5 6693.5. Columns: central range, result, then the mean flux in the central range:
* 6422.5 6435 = 1.3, 37.1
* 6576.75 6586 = -1.1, 45.5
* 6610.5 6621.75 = 0.5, 38.4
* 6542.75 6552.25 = 0.3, 39.6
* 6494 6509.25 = 0.2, 40.4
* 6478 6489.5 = 0.0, 41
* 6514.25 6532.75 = -1.5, 44.1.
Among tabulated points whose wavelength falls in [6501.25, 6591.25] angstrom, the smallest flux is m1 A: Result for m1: 37.91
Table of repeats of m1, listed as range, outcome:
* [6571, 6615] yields 36.81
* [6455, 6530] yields 36.79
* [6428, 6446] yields 36.15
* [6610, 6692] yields 30.88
